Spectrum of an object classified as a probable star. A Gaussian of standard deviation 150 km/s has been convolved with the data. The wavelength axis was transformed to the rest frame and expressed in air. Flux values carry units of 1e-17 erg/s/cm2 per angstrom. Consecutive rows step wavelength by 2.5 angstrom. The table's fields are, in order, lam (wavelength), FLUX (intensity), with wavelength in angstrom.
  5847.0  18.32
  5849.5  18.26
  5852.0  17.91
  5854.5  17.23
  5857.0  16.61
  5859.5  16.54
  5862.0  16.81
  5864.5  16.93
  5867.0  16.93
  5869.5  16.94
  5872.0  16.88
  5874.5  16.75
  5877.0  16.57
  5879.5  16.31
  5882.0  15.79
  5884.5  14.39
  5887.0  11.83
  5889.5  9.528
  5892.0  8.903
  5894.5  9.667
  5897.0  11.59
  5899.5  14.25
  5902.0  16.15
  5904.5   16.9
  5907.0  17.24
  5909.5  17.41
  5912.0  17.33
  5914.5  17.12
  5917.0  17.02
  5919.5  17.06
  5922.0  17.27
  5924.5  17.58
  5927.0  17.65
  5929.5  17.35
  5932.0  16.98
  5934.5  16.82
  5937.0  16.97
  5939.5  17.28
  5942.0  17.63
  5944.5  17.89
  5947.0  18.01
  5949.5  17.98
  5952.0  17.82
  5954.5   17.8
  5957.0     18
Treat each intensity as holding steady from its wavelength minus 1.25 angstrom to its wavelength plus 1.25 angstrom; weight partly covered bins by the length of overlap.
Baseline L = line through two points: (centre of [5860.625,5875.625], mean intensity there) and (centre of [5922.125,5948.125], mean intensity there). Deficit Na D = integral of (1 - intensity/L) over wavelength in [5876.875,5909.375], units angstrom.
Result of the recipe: 6.2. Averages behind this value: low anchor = 16.9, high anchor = 17.4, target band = 13.8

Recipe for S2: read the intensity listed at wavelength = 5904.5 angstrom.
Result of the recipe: 16.9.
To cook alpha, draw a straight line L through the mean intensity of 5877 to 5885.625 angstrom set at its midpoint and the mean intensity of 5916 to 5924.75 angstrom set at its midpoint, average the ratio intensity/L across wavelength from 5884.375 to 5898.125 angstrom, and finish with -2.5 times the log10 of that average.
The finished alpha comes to 0.44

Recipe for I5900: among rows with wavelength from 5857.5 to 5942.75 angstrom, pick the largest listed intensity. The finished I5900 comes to 17.65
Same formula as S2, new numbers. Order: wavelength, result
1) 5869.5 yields 16.94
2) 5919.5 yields 17.06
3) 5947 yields 18.01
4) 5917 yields 17.02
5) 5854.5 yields 17.23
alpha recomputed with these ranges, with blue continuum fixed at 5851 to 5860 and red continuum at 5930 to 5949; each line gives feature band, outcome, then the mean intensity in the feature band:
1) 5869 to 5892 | 0.176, 14.6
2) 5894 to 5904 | 0.270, 13.5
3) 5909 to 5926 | 0.004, 17.3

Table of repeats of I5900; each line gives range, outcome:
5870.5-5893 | 16.88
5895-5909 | 17.24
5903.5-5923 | 17.41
